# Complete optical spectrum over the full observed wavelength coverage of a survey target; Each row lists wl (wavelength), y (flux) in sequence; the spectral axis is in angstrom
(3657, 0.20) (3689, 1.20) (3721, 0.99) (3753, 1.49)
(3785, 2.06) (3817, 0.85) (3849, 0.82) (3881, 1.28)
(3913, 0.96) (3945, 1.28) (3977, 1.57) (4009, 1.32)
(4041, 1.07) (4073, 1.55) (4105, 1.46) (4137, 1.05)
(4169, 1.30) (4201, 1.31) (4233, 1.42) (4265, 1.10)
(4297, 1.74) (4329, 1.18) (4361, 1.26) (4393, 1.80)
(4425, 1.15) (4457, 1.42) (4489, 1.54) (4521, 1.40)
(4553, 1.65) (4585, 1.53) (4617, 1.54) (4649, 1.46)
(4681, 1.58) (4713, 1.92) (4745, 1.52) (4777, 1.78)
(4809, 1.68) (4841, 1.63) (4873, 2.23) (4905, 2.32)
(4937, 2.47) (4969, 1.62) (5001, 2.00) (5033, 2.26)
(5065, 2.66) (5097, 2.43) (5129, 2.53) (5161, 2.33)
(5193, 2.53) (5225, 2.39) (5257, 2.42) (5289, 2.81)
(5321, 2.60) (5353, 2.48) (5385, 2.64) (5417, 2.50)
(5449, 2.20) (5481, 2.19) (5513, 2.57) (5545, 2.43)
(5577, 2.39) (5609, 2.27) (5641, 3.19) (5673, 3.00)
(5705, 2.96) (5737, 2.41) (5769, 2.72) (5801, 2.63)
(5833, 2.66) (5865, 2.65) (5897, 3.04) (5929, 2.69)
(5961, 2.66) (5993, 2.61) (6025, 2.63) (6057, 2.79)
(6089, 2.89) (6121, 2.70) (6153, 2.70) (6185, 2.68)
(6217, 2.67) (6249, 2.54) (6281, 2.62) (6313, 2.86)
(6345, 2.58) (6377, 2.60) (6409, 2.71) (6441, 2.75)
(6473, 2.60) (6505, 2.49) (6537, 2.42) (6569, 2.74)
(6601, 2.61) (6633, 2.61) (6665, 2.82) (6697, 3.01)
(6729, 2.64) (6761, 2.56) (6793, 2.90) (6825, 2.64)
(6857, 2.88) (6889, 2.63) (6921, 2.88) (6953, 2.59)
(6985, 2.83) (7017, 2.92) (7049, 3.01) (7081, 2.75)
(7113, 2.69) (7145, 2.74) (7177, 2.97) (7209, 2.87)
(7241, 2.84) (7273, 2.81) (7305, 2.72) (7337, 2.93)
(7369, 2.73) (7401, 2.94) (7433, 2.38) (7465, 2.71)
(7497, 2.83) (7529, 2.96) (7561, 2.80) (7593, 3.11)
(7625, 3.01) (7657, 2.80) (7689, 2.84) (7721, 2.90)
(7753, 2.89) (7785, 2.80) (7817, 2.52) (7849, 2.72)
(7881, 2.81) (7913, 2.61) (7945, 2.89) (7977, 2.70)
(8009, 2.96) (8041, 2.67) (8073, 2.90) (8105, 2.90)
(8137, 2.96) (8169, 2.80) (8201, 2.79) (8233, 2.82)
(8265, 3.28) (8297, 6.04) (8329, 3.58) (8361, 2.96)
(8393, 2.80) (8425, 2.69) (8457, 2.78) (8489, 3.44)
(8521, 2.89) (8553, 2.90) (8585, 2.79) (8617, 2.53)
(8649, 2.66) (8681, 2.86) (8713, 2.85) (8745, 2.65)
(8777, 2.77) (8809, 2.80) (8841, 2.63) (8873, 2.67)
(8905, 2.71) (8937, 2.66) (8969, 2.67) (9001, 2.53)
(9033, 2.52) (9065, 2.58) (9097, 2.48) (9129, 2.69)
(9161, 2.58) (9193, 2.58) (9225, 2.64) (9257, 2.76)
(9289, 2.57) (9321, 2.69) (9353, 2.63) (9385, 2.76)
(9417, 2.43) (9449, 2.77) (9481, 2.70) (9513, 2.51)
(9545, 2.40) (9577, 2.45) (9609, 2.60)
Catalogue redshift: 0.262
